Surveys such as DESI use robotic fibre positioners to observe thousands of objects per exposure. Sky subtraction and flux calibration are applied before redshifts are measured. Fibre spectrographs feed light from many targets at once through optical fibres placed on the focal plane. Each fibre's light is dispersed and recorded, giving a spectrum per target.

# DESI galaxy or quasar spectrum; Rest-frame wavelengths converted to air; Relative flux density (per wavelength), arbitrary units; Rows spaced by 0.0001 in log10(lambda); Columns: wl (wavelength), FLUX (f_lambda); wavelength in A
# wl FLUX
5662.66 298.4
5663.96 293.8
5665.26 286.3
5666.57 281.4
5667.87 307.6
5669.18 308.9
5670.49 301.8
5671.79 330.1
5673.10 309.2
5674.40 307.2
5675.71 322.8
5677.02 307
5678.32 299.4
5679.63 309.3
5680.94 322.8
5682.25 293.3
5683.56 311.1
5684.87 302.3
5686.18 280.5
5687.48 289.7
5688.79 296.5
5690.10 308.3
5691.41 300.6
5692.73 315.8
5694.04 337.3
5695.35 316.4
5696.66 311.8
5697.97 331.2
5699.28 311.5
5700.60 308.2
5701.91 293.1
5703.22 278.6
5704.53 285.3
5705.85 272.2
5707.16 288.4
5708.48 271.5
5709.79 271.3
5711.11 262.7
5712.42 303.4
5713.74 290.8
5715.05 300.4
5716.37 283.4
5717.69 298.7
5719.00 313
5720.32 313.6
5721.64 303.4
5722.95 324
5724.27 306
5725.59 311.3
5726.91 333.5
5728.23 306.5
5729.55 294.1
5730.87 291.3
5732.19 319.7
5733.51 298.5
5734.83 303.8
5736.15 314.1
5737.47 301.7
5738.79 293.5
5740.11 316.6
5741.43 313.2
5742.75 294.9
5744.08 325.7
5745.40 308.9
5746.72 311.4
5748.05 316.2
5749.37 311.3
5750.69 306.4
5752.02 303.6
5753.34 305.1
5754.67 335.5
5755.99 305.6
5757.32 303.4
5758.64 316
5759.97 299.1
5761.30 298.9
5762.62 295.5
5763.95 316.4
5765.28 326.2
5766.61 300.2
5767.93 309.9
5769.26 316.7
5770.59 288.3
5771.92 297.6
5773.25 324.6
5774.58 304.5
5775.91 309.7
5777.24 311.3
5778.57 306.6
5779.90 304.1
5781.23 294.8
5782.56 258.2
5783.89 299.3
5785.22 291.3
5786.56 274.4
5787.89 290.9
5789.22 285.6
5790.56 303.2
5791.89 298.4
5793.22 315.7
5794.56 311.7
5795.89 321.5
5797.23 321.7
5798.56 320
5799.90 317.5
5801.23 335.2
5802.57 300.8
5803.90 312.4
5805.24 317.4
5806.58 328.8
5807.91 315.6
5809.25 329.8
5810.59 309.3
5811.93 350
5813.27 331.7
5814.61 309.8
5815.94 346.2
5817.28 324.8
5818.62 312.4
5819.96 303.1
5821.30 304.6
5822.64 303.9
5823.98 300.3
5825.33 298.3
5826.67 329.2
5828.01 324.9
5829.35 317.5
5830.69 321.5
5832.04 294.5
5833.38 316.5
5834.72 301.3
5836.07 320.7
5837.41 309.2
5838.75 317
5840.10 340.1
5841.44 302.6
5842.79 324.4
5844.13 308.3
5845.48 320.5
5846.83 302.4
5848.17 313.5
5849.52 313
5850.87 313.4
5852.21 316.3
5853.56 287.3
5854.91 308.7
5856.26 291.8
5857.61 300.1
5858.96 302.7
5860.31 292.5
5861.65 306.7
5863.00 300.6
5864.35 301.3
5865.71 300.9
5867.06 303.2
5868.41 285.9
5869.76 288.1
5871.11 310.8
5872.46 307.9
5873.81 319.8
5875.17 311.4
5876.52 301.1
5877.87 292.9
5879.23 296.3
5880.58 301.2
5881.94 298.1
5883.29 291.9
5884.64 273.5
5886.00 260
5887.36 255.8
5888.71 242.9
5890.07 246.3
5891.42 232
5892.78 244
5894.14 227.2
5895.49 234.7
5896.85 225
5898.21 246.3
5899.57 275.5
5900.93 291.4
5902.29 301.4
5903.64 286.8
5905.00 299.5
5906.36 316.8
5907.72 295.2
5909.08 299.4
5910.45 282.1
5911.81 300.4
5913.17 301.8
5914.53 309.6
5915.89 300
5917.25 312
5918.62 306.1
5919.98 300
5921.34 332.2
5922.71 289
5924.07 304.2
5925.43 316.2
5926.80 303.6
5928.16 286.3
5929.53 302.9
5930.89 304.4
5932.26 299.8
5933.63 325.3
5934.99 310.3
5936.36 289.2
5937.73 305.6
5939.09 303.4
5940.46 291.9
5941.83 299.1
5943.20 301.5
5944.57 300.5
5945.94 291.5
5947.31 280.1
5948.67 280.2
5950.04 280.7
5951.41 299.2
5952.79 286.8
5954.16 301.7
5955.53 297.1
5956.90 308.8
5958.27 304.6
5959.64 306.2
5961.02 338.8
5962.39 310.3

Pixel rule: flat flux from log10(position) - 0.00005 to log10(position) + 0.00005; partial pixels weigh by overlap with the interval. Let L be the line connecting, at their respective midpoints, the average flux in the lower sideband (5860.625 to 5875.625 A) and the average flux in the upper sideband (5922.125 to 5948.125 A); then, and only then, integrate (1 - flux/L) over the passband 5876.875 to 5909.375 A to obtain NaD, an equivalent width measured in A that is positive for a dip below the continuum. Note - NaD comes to 3.20 A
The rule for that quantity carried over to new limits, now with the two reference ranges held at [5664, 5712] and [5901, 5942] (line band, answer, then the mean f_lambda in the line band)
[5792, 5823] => -1.80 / 319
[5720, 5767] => -1.23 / 309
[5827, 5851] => -1.03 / 315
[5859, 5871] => 0.15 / 298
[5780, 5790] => 0.51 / 286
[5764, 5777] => -0.33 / 309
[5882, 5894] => 1.81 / 257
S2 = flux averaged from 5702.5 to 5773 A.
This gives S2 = 303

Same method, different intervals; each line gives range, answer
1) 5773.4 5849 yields 312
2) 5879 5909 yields 270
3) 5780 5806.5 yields 304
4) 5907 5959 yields 300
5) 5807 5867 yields 312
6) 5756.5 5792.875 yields 301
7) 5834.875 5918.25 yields 293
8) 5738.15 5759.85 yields 310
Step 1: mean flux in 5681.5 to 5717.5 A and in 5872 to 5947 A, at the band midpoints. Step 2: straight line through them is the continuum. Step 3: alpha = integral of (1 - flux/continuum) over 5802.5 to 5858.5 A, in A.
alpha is -4.2 A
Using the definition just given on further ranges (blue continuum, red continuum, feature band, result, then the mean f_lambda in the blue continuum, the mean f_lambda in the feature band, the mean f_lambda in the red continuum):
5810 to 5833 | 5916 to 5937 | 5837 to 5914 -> 4.8 A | 317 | 291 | 305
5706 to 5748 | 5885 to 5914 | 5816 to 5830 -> -1.4 A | 302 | 313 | 270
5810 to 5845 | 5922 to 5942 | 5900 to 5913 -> 0.4 A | 316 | 297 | 302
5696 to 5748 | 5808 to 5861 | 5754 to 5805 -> 0.3 A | 302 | 306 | 313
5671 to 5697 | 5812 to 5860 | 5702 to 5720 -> 1.3 A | 309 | 287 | 313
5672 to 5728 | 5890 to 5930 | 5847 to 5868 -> -0.9 A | 303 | 303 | 286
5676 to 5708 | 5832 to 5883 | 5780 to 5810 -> -0.2 A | 303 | 307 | 306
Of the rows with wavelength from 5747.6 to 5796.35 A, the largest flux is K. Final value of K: 335.5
